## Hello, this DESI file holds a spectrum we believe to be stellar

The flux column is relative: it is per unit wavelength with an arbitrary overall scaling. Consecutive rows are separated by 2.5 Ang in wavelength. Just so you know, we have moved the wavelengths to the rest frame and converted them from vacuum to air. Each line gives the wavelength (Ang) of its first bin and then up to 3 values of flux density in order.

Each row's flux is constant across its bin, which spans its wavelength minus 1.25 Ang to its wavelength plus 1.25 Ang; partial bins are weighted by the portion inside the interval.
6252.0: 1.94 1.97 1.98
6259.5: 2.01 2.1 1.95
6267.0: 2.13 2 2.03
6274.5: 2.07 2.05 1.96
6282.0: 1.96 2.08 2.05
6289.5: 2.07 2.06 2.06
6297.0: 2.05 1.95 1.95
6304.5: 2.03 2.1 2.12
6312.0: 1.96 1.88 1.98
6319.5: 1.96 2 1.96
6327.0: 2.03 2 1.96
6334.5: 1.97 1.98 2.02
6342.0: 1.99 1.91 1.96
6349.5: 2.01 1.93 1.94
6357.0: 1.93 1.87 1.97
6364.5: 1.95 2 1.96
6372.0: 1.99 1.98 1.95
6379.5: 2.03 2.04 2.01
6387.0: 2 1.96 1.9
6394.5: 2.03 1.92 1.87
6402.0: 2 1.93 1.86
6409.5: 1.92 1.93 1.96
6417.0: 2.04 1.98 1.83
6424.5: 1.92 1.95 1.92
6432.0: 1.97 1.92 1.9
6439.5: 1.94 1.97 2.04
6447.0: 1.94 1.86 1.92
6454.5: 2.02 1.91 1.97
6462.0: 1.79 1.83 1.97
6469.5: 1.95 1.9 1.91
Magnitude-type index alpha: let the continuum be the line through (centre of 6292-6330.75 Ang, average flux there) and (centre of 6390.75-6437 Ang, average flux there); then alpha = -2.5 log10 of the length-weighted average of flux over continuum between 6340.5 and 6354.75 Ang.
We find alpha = 0.01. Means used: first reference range 2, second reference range 1.94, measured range 1.96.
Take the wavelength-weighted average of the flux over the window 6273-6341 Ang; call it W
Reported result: 2.01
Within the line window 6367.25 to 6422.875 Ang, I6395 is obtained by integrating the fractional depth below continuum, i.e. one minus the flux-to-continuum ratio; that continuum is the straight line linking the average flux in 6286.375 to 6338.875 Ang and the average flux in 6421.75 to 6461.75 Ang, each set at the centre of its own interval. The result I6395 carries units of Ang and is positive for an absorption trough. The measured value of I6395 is 0.0 Ang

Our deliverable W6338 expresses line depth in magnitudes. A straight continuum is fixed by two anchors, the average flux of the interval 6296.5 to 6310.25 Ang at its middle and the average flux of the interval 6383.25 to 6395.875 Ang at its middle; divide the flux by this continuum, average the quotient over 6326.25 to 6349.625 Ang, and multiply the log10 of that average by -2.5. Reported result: 0.02 mag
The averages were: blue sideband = 2.03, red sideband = 1.98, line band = 1.98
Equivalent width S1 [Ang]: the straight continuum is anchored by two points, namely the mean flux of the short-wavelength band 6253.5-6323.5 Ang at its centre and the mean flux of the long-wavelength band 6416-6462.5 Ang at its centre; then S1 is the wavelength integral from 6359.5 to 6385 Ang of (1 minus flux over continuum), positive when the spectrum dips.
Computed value -0.10 Ang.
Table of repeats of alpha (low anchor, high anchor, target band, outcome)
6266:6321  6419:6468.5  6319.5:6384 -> 0.01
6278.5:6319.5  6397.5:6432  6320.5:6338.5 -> 0.00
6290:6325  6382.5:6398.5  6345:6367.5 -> 0.02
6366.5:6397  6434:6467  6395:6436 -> 0.01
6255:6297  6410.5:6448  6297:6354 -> 0.01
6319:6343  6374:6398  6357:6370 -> 0.02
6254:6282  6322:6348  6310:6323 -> 0.01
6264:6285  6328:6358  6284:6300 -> -0.02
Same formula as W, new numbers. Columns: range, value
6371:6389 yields 2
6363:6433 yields 1.96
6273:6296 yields 2.04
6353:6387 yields 1.97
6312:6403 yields 1.97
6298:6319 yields 2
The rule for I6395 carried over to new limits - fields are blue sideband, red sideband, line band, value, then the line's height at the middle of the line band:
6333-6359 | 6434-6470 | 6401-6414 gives 0.1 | 1.94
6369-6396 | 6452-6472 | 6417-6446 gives 0.0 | 1.94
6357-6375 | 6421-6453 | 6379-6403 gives -0.3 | 1.95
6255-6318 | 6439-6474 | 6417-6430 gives 0.1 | 1.95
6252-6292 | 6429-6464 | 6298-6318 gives 0.1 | 2.01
